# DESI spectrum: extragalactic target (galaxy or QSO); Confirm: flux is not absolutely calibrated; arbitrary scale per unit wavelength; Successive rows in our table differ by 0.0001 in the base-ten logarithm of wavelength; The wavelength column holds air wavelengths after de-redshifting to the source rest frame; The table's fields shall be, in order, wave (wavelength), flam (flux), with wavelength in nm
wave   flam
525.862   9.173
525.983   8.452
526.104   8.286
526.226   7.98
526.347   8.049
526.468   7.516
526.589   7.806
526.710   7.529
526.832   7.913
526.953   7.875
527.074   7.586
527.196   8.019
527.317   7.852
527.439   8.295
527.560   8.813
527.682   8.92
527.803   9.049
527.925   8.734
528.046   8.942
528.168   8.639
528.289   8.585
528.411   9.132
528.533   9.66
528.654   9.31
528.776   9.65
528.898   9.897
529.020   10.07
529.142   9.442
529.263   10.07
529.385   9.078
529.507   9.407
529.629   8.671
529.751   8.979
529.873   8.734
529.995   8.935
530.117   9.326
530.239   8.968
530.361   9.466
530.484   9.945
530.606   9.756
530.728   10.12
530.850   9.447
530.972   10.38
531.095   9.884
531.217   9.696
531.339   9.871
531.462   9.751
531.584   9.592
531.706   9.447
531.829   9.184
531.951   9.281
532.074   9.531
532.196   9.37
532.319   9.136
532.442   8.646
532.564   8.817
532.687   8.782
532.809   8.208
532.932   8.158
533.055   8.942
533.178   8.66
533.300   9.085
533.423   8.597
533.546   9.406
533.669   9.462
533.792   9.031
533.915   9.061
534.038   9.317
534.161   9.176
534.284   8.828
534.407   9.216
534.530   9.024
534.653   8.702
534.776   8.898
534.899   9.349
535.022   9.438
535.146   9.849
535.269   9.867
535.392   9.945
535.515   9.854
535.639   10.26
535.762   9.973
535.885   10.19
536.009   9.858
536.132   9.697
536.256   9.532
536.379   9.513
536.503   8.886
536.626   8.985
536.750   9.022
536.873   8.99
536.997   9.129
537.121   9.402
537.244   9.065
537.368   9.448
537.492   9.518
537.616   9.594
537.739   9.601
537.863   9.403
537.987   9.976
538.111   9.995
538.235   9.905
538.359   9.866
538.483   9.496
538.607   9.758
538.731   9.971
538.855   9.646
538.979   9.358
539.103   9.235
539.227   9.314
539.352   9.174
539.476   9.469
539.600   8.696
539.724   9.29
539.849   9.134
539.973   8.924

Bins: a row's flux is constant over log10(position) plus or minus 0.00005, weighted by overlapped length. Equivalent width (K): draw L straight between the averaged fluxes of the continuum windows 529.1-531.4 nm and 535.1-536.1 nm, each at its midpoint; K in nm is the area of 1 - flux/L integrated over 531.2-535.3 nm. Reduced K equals 0.26 nm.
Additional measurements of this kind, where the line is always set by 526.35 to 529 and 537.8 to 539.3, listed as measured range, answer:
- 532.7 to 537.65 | 0.02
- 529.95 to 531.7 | -0.15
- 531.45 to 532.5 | -0.04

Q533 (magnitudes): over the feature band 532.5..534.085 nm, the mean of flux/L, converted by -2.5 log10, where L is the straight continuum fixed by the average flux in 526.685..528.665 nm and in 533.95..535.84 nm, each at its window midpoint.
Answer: 0.04 mag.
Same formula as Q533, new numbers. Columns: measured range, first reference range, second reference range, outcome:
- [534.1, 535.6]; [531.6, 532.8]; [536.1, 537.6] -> -0.02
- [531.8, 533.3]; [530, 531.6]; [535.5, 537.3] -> 0.08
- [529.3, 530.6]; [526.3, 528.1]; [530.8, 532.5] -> -0.02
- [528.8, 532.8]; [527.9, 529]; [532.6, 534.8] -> -0.04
